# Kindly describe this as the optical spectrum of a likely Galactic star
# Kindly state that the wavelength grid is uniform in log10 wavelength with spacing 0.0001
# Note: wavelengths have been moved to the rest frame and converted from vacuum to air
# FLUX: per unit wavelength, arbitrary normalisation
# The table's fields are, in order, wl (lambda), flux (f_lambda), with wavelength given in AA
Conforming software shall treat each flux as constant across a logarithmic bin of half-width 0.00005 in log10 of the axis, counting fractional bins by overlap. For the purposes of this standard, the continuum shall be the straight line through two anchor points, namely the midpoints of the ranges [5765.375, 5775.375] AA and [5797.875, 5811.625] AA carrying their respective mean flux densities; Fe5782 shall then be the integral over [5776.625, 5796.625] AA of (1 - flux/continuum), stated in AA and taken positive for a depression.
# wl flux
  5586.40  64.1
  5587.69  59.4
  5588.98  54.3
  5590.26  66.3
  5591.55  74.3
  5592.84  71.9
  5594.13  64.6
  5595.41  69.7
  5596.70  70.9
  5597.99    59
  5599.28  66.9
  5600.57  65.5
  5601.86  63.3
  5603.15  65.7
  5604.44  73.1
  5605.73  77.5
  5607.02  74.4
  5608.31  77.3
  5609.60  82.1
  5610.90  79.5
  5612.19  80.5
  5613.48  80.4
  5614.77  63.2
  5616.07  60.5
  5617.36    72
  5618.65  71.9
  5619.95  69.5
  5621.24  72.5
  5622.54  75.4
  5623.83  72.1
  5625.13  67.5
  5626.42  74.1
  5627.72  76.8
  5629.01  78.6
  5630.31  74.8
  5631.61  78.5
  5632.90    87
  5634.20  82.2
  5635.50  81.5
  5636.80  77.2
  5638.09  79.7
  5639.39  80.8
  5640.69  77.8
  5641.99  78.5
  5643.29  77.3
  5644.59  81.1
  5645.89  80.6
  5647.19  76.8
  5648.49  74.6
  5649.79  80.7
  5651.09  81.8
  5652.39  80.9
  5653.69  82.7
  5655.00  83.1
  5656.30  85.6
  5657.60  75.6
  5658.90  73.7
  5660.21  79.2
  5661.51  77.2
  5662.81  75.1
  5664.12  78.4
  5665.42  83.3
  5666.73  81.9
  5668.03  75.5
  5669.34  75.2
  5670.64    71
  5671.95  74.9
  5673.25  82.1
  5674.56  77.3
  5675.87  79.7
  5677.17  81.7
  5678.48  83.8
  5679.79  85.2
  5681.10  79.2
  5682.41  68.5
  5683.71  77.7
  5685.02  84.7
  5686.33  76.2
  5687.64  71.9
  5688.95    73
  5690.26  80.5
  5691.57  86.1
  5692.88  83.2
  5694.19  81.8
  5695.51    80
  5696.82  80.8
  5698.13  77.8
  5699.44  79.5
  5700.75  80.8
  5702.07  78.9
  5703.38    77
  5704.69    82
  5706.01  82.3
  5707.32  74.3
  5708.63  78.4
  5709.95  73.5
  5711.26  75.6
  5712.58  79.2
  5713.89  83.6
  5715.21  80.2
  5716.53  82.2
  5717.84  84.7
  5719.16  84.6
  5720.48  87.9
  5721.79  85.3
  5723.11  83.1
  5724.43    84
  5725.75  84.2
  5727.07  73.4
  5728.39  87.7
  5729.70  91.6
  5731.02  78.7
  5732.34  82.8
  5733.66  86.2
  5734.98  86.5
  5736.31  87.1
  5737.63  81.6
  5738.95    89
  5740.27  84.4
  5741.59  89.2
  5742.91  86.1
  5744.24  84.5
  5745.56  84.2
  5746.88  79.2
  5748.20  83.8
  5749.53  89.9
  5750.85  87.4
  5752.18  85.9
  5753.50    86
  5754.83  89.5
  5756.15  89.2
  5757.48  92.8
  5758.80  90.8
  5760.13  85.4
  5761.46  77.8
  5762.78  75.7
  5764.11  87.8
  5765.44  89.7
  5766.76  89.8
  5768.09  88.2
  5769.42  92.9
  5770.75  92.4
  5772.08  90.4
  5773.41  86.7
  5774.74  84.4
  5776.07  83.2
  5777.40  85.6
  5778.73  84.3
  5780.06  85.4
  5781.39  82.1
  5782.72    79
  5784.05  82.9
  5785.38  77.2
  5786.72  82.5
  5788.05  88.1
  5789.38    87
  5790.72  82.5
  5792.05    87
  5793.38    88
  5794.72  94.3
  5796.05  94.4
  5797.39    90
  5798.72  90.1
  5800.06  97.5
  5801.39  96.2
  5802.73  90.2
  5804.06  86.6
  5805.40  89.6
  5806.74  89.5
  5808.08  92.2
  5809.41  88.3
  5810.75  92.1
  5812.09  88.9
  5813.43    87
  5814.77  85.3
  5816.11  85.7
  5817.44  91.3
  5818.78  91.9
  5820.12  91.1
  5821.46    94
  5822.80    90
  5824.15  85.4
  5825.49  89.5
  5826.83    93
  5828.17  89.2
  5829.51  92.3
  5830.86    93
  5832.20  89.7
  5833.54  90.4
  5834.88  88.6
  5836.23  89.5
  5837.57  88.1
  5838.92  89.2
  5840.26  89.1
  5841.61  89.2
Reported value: 1.1 AA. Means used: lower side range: 89.3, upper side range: 91.2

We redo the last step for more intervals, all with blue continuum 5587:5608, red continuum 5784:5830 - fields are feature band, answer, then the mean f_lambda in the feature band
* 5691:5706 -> -0.54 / 80.7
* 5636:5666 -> -2.55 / 79.2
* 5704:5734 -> -0.68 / 81.9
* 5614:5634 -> -0.85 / 73.2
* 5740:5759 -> -0.81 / 86.8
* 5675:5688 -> -0.48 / 79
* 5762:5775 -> -0.39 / 87.8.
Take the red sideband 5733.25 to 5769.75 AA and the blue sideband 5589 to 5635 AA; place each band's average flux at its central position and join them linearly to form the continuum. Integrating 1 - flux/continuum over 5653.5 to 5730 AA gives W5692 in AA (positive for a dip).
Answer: 0.4 AA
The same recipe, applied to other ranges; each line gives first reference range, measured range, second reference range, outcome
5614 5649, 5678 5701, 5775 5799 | 0.0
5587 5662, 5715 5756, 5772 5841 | -1.0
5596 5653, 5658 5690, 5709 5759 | 0.6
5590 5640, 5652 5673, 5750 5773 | -0.1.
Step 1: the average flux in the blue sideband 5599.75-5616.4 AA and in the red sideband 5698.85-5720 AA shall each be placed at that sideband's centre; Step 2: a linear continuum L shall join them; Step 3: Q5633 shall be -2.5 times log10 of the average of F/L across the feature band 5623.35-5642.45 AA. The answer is -0.05 mag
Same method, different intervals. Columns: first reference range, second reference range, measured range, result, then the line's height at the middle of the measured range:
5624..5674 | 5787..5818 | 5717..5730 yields -0.008 mag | 83.8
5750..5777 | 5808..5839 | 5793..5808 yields -0.033 mag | 88.8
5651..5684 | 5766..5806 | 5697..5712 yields 0.045 mag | 81.6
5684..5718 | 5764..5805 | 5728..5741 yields -0.037 mag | 82.7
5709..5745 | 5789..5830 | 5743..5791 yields 0.012 mag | 86.7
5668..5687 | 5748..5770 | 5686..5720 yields 0.020 mag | 81.1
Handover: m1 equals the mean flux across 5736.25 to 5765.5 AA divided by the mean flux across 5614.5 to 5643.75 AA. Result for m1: 1.1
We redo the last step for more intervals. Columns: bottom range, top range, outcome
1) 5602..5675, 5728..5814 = 1.13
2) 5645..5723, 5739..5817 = 1.10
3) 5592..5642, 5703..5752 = 1.13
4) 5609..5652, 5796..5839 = 1.18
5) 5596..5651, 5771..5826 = 1.18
